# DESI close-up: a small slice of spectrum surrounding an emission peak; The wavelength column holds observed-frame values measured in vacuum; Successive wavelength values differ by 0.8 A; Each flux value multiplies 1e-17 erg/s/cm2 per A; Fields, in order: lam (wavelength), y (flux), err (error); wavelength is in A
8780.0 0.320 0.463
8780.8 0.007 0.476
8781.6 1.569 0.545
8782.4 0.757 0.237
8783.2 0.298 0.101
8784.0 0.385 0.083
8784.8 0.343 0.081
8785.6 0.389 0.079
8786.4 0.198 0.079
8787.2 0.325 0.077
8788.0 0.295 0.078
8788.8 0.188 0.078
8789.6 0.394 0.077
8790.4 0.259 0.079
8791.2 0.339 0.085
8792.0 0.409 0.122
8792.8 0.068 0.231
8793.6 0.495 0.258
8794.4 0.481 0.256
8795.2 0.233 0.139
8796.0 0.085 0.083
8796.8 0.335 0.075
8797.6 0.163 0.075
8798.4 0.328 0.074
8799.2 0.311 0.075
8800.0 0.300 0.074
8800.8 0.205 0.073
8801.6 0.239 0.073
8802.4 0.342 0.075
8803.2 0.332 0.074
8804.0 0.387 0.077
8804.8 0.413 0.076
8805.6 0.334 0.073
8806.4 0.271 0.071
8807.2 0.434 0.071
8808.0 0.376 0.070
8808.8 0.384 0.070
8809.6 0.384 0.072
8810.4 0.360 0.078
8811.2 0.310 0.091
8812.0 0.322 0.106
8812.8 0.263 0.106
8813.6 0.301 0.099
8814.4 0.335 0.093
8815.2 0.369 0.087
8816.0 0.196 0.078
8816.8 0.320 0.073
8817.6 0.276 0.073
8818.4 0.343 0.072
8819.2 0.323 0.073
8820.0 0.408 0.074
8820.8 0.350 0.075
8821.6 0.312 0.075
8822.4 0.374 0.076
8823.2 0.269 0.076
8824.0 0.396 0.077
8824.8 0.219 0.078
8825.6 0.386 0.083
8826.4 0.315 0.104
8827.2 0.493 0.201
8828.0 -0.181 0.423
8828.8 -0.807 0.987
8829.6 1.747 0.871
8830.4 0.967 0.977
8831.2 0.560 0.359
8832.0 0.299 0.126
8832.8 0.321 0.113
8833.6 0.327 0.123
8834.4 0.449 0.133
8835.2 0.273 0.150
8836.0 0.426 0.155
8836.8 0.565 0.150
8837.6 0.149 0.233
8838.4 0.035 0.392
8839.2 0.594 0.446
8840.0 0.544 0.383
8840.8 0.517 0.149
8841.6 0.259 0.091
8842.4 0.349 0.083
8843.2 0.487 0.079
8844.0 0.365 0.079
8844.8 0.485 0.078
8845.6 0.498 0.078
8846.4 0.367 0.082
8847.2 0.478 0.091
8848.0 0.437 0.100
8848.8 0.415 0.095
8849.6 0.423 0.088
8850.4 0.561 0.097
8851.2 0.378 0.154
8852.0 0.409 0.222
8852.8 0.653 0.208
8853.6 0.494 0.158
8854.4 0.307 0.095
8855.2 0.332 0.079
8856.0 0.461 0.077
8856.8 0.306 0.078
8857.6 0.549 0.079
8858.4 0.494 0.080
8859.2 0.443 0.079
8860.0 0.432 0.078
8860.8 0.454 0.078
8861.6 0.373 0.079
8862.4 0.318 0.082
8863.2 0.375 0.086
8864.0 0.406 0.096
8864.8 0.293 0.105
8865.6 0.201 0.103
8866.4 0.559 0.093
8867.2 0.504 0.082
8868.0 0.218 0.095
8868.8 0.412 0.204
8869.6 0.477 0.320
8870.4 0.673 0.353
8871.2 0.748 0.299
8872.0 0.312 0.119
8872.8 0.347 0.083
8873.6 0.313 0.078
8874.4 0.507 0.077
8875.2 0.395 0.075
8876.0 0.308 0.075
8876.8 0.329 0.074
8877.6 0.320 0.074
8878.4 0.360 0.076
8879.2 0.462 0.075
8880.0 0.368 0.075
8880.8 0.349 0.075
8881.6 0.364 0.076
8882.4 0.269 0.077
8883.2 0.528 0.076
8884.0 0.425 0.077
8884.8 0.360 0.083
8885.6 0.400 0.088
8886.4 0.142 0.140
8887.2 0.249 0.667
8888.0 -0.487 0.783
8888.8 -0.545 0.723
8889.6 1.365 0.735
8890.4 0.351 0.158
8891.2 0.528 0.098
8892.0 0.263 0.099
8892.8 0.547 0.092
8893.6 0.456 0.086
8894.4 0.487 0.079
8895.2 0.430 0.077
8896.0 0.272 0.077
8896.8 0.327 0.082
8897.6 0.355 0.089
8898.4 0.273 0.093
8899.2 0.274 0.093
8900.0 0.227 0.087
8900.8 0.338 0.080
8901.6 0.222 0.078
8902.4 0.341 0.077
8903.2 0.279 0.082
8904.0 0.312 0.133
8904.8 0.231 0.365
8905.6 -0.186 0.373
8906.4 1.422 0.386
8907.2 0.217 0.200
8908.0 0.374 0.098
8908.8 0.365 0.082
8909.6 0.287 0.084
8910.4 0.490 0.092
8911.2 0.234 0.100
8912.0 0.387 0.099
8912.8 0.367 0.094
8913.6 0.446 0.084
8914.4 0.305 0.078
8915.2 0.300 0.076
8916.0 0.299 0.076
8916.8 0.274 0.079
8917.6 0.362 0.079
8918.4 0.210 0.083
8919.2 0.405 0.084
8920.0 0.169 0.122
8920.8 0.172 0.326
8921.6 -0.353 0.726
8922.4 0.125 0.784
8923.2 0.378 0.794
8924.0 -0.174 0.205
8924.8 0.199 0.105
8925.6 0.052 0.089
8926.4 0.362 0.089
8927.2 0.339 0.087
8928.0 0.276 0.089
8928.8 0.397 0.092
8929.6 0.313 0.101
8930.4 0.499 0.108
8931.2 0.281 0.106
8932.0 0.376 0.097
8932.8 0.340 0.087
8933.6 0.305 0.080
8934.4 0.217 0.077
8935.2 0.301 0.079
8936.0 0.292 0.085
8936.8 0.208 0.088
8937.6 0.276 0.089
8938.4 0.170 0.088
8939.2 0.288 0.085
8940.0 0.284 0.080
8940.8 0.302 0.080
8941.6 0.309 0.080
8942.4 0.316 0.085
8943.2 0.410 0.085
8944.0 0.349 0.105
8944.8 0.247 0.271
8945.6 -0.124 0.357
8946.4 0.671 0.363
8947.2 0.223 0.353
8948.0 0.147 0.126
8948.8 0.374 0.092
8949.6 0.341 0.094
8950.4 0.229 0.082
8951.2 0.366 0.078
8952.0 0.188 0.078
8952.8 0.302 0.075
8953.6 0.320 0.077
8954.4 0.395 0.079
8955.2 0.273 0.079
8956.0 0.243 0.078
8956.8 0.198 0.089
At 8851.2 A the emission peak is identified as Mg II 2798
